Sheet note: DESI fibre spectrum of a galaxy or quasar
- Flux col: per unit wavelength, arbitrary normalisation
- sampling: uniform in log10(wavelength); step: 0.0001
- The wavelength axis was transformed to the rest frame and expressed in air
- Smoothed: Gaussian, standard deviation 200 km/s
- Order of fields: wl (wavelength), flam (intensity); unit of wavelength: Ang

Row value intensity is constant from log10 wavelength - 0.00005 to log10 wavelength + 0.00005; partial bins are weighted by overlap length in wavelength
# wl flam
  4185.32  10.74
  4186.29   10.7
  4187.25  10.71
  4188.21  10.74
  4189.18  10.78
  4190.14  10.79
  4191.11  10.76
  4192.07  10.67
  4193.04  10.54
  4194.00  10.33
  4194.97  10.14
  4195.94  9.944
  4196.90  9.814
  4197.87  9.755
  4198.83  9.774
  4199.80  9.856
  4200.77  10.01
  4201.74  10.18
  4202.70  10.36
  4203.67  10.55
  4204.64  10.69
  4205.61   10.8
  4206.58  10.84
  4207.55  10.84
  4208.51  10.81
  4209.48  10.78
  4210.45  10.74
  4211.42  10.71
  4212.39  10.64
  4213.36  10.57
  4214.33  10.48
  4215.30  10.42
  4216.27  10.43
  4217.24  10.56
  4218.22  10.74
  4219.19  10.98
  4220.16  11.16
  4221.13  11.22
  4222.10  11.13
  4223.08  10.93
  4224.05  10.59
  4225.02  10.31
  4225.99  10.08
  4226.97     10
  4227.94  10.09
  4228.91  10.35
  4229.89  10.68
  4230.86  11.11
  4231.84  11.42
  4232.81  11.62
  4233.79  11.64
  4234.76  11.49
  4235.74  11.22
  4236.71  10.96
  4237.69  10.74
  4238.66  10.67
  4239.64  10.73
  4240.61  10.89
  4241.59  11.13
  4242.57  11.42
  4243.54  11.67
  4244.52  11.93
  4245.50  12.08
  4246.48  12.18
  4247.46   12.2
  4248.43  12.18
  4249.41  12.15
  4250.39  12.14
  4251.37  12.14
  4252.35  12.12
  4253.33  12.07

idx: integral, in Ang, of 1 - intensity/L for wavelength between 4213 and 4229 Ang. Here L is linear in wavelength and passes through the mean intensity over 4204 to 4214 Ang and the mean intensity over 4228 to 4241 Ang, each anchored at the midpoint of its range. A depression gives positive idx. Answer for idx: 0.4 Ang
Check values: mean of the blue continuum 10.7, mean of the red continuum 11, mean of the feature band 10.6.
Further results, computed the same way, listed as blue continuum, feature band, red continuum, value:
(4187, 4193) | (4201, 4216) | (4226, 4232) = 0.0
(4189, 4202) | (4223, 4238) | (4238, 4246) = 0.3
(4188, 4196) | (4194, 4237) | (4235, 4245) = 0.9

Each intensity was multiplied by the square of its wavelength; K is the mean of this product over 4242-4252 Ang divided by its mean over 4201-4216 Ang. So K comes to 1.2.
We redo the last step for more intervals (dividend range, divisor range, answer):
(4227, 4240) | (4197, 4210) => 1.07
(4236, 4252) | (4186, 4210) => 1.13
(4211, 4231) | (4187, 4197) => 1.03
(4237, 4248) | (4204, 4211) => 1.08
